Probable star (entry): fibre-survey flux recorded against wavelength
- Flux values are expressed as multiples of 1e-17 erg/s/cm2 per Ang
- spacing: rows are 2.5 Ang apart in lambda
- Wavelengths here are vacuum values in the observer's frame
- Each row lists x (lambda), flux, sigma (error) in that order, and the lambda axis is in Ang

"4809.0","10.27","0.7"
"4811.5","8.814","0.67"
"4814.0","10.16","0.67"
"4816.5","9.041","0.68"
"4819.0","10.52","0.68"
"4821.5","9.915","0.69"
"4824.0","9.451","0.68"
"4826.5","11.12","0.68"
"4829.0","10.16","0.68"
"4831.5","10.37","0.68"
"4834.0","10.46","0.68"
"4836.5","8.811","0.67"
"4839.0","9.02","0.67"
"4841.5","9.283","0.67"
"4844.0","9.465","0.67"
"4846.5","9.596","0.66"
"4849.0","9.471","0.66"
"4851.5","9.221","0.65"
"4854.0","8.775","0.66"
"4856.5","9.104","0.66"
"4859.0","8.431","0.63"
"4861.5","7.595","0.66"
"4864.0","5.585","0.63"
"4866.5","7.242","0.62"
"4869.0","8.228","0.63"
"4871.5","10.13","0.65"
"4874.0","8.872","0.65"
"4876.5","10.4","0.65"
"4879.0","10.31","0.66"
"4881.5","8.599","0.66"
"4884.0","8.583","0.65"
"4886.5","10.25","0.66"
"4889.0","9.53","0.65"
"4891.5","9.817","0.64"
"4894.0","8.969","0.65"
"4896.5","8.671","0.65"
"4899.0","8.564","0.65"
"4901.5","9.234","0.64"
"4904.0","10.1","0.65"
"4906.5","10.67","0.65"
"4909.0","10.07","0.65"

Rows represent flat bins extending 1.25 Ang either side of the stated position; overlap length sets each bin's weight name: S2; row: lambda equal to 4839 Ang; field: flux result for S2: 9.02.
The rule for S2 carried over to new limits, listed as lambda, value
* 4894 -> 8.969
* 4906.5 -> 10.67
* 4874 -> 8.872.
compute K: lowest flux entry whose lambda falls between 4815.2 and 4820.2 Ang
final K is 9.041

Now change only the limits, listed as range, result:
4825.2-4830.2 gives 10.16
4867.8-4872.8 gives 8.228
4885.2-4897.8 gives 8.671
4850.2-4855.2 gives 8.775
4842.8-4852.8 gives 9.221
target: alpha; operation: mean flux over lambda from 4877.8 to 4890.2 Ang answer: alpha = 9.45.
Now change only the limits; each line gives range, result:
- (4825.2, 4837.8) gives 10.2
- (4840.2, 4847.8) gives 9.45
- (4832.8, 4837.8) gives 9.62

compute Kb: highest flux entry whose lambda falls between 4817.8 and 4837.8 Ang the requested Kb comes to 11.12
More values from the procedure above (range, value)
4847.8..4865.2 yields 9.471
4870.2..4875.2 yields 10.13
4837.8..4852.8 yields 9.596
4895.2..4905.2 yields 10.1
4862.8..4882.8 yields 10.4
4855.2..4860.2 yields 9.104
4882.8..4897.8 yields 10.25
